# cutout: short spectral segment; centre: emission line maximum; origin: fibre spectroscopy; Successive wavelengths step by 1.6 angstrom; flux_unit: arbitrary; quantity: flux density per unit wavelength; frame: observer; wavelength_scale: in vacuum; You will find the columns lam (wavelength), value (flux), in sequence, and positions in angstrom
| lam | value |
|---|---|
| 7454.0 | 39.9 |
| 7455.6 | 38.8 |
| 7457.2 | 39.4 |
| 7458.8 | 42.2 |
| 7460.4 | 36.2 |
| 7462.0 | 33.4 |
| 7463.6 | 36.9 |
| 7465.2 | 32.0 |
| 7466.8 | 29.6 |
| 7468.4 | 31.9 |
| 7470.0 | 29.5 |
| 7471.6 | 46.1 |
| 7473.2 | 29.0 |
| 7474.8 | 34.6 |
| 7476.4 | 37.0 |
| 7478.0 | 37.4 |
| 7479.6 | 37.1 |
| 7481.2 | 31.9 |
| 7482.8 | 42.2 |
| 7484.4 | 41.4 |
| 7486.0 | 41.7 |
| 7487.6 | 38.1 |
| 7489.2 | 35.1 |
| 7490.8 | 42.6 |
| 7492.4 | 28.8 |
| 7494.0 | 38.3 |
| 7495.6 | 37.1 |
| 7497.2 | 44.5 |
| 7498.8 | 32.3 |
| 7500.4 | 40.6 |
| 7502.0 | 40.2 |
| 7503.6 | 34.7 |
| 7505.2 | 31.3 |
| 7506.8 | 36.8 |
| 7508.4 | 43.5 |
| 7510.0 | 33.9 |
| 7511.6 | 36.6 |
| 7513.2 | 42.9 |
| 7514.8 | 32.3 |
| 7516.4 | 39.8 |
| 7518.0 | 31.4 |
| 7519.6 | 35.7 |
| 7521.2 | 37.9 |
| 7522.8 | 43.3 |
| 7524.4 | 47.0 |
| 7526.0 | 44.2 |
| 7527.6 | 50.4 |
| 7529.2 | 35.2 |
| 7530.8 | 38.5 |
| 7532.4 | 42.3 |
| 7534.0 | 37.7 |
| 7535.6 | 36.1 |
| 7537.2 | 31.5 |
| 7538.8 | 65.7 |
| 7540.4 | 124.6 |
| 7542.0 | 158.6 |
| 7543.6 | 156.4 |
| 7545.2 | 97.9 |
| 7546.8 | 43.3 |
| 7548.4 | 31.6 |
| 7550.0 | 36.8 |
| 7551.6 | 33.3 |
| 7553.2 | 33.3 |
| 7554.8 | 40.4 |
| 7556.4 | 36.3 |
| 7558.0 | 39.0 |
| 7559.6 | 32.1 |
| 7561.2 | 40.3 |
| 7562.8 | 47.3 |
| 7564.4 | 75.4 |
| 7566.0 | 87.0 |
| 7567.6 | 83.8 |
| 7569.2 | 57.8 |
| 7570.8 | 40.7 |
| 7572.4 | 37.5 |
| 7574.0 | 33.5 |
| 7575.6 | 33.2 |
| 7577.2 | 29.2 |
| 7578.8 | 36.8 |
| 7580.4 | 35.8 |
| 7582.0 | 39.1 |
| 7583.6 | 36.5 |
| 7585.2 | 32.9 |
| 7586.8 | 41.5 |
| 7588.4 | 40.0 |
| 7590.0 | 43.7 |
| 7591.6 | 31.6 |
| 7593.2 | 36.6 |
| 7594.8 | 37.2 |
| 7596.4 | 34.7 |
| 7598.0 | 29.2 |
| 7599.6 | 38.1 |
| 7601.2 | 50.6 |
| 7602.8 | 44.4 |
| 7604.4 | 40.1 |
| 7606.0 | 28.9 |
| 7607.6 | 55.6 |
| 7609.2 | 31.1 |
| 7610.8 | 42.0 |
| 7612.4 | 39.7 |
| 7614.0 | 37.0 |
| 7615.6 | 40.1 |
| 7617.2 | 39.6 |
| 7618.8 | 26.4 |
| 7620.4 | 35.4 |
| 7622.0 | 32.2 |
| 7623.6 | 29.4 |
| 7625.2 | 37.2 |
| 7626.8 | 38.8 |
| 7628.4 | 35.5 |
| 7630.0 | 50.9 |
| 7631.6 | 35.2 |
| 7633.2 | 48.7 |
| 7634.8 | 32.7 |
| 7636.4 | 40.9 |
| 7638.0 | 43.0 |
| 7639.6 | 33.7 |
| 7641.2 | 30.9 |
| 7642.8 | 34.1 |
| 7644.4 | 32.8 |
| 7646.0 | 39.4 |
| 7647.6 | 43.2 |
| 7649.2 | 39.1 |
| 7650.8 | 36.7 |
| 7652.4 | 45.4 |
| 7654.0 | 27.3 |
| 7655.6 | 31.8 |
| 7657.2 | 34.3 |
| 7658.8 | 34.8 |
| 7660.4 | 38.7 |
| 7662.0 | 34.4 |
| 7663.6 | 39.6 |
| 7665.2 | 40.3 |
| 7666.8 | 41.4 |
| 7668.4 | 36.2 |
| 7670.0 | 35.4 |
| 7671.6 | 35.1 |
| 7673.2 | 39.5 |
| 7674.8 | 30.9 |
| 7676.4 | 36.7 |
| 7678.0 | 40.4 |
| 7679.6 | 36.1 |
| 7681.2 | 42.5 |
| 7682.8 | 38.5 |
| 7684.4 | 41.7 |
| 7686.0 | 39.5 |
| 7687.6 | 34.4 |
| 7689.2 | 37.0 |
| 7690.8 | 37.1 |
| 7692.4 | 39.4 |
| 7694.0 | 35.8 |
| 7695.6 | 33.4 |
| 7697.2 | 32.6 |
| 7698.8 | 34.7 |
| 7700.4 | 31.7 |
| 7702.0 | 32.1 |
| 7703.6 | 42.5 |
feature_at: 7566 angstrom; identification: [N II]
